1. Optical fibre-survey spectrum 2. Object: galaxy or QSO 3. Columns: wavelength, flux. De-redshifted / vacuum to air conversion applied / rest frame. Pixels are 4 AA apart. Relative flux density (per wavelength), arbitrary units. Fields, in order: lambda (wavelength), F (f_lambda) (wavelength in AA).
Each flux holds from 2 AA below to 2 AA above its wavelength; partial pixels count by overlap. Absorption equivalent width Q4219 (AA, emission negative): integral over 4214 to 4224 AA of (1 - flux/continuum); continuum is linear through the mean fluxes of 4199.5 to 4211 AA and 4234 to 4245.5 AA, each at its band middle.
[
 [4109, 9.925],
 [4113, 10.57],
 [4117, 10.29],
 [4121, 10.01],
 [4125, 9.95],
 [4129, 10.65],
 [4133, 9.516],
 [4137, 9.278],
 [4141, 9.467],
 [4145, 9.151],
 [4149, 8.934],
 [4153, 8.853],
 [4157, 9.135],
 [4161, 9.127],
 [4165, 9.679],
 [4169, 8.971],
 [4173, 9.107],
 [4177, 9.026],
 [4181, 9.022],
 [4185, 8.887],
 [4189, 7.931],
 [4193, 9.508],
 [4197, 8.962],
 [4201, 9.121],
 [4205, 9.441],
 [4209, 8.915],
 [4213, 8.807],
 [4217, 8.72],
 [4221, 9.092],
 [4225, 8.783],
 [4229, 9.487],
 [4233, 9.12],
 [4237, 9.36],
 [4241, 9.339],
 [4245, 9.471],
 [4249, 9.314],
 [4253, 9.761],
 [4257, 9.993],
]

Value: 0.4 AA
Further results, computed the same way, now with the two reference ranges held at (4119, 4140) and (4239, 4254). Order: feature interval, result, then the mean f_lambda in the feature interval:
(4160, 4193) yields 2.4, 9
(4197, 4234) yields 2.0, 9.05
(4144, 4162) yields 1.4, 9.03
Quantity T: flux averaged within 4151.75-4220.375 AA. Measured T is 9.02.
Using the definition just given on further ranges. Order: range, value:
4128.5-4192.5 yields 9.14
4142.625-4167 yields 9.15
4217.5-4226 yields 8.92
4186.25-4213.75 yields 8.96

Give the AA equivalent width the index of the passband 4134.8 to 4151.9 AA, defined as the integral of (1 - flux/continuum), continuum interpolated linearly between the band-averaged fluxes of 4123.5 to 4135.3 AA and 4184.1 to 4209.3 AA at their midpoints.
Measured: 1.1 AA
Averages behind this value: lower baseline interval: 10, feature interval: 9.19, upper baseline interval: 8.97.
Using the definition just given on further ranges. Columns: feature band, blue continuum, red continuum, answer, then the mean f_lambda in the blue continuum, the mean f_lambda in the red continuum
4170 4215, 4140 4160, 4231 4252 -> 1.1 AA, 9.09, 9.34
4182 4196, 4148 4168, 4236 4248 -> 0.7 AA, 9.15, 9.39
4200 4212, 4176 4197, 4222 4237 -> -0.2 AA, 8.88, 9.16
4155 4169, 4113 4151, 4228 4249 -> 0.5 AA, 9.74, 9.35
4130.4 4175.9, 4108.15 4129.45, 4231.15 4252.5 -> 3.5 AA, 10.2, 9.35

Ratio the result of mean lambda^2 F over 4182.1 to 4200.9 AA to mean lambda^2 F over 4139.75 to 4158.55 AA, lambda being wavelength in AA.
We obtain 1.0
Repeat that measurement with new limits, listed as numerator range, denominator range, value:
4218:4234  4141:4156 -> 1.04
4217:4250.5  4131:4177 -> 1.04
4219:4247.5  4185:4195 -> 1.08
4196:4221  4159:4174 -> 1.00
